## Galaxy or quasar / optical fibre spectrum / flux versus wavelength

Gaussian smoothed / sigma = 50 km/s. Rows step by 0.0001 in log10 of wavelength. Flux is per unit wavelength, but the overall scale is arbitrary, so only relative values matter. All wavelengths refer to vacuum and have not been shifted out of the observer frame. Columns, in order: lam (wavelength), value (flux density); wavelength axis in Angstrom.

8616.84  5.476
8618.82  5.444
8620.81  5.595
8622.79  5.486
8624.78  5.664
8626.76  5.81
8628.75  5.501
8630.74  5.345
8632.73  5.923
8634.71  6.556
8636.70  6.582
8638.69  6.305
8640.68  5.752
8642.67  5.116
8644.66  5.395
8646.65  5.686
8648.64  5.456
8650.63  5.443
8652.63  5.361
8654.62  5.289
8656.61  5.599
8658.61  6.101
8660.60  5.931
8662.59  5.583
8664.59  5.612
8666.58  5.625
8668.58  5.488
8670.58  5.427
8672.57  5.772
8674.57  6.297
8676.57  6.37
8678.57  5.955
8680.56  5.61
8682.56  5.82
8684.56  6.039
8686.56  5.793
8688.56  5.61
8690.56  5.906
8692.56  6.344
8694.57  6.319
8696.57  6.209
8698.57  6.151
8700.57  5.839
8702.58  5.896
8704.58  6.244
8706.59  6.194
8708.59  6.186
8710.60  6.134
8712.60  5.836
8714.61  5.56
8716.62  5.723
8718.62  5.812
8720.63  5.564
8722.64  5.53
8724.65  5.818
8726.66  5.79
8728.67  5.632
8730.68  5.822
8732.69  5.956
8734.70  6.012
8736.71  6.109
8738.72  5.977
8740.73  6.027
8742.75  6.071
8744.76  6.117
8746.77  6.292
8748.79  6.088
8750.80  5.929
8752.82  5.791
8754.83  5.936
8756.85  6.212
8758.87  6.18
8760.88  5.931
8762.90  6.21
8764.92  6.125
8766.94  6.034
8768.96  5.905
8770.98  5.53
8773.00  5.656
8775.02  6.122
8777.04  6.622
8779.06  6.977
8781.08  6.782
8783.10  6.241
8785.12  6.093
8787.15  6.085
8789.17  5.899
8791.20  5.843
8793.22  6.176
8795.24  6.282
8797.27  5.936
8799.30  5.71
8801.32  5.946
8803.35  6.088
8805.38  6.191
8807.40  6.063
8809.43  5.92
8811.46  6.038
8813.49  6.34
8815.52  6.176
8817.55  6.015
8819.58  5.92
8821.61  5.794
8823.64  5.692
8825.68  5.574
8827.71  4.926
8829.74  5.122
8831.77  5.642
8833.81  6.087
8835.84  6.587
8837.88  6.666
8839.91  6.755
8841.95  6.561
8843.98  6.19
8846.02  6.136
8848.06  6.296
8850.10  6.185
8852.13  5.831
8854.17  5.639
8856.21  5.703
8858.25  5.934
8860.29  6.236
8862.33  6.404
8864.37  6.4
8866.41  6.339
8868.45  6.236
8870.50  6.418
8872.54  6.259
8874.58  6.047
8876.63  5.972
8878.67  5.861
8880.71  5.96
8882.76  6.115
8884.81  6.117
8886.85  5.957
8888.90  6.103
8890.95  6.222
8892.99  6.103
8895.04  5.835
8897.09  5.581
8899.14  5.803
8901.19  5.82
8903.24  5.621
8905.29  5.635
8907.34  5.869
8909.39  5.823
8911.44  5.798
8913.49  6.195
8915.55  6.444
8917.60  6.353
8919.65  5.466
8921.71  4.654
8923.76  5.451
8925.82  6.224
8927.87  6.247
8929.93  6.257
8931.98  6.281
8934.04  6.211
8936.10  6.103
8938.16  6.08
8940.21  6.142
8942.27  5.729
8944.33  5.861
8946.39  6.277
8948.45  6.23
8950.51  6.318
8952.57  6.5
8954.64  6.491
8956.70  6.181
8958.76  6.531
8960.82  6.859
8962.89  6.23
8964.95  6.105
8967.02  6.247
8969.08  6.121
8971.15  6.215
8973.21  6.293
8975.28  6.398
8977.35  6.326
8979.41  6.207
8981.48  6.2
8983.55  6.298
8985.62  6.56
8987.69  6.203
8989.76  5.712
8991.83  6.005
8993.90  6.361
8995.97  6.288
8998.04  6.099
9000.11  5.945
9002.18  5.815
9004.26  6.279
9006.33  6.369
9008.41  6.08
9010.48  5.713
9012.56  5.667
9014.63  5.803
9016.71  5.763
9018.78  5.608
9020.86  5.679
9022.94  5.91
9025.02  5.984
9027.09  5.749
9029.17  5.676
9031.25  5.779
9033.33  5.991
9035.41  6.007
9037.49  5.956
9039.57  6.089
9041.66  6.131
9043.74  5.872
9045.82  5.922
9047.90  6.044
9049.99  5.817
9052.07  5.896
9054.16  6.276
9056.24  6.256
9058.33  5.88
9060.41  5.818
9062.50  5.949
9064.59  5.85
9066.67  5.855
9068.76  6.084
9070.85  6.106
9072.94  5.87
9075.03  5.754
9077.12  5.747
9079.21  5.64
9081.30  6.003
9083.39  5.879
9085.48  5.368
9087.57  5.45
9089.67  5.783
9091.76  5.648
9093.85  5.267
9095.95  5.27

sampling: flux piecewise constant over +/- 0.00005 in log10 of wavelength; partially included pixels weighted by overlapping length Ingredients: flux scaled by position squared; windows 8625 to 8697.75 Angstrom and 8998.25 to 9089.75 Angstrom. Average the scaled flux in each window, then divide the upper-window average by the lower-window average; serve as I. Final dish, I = 1.11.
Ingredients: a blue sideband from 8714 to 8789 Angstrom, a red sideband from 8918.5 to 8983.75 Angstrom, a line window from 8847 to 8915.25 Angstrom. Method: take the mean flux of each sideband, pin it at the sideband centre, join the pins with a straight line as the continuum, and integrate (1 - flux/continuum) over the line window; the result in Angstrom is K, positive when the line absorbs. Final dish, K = 0.94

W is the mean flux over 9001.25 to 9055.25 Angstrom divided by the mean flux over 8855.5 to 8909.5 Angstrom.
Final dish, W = 0.98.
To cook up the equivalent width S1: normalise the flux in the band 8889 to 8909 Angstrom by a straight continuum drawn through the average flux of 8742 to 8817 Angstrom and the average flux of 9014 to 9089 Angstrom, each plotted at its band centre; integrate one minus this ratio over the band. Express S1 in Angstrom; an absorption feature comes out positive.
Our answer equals 0.51 Angstrom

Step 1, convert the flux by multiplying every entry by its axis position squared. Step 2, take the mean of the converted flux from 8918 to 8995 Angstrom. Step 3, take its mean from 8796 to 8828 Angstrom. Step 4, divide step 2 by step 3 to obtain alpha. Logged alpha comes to 1.1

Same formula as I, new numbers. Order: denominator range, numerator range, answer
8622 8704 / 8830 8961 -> 1.10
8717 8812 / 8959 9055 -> 1.06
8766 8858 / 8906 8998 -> 1.05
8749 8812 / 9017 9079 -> 1.03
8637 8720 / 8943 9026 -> 1.13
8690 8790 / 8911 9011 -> 1.07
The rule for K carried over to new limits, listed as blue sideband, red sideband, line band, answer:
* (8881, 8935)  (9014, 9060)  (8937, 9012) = -3.51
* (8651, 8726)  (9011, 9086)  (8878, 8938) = -0.70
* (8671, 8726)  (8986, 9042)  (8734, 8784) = -1.46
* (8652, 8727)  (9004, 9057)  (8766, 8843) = -2.27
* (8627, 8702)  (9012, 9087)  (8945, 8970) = -2.01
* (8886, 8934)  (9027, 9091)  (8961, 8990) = -1.75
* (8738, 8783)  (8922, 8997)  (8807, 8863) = 1.24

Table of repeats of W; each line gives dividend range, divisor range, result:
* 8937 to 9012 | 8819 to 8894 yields 1.02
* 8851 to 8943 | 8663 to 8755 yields 1.01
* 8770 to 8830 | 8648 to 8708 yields 1.03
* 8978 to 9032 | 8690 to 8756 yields 1.00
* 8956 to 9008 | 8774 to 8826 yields 1.02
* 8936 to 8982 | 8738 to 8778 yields 1.04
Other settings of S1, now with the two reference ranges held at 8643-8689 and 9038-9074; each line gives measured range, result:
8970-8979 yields -0.6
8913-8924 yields 0.2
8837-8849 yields -1.2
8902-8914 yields 0.1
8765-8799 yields -2.0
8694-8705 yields -0.7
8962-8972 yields -0.4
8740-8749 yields -0.6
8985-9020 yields -0.4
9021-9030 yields 0.2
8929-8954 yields -1.1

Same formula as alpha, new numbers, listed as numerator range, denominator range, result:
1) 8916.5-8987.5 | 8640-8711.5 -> 1.13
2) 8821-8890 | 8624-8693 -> 1.10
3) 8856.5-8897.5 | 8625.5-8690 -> 1.12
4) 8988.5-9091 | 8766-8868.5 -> 1.02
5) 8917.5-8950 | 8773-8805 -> 1.00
